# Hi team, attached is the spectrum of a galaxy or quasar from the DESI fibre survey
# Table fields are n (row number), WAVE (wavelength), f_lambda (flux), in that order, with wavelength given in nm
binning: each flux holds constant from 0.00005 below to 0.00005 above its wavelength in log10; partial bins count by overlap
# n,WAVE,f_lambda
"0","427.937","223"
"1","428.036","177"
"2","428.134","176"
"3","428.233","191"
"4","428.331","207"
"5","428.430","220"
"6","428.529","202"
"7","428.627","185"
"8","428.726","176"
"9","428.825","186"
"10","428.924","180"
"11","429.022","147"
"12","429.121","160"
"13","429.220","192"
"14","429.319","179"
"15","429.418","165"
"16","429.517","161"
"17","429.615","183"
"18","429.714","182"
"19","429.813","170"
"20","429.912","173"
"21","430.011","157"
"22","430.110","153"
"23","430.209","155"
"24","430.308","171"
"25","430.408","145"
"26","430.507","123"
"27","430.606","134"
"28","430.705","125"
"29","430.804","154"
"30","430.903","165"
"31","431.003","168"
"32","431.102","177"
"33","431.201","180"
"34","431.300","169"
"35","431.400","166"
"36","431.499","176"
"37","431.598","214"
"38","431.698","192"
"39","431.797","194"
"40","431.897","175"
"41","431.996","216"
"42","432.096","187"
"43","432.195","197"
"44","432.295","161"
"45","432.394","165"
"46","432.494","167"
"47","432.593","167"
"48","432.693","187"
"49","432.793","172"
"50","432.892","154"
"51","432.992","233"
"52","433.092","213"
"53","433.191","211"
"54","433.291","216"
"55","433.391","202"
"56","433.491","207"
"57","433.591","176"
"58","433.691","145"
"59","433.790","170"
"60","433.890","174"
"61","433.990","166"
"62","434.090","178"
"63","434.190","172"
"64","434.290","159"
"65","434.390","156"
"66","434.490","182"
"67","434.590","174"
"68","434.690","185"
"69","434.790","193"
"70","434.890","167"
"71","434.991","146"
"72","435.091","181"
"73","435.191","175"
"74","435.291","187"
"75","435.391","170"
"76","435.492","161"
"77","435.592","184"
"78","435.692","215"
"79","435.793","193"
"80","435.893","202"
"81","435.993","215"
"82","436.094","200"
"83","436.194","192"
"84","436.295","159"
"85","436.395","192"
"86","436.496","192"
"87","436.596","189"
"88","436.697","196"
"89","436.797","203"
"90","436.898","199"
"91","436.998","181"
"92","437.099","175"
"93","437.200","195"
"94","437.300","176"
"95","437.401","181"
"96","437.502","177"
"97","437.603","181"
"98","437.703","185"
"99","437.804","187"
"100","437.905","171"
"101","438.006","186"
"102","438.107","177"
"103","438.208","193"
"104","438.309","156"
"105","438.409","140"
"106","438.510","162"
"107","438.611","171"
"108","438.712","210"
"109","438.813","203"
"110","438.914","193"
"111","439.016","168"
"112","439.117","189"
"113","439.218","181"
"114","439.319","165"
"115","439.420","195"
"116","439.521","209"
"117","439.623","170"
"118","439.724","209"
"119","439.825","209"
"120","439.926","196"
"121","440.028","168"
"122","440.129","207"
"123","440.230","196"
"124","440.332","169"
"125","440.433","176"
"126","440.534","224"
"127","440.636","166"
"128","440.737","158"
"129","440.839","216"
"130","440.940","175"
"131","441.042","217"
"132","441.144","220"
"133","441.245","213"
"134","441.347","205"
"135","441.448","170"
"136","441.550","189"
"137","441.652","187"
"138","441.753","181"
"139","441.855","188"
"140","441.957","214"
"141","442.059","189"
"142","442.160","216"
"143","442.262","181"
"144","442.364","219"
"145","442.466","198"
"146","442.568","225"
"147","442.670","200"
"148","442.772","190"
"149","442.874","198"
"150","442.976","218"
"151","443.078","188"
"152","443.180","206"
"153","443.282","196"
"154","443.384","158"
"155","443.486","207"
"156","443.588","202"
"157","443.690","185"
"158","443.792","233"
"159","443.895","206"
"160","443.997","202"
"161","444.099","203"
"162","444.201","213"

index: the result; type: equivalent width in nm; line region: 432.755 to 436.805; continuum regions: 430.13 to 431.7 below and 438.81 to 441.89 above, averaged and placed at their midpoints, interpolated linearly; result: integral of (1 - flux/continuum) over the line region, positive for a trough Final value -0.24 nm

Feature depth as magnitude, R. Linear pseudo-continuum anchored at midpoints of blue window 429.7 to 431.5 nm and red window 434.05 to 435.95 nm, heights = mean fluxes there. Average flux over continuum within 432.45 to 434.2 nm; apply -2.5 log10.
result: -0.08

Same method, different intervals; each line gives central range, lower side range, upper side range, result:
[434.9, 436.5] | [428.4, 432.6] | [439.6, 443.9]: -0.006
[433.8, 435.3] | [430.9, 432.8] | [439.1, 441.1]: 0.066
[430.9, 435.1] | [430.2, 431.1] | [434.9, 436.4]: -0.094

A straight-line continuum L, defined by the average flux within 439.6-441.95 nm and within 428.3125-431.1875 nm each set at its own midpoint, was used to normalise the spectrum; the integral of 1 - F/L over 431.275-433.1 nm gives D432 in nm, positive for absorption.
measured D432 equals -0.108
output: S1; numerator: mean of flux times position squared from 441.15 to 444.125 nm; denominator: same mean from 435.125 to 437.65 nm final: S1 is 1.1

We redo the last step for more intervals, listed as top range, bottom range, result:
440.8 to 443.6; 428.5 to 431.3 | 1.27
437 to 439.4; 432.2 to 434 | 1.00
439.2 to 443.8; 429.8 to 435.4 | 1.16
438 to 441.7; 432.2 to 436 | 1.06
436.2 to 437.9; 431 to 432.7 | 1.05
